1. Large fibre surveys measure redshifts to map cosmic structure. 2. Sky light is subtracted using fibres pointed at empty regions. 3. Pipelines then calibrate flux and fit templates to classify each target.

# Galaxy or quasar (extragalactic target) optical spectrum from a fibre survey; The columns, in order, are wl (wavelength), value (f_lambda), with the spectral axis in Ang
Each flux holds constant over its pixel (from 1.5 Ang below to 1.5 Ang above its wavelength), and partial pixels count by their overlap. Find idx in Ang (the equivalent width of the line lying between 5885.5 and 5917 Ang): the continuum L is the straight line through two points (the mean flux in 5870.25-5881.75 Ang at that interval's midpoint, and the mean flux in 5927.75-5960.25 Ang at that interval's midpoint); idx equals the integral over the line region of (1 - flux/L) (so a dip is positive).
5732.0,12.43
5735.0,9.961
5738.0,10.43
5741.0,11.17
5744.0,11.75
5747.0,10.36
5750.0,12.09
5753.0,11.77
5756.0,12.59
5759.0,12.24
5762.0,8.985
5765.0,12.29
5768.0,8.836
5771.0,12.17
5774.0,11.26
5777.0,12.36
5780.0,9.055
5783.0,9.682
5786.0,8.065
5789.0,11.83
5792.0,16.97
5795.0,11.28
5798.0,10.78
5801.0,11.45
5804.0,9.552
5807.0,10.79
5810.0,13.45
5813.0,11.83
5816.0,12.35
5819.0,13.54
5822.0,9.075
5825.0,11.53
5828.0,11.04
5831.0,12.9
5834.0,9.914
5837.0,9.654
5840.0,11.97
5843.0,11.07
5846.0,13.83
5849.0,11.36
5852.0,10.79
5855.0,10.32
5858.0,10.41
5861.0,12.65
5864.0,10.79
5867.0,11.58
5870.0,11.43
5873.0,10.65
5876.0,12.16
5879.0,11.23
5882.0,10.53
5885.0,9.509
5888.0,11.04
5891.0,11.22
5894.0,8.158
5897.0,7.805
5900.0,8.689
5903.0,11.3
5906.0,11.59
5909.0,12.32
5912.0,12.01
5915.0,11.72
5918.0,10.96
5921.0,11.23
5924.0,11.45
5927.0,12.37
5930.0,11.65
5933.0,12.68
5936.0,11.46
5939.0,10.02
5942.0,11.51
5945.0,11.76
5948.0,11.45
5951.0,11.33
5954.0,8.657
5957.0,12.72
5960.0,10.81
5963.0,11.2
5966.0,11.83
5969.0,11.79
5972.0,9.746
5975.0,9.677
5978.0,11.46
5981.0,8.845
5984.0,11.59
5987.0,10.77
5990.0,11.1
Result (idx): 2.0 Ang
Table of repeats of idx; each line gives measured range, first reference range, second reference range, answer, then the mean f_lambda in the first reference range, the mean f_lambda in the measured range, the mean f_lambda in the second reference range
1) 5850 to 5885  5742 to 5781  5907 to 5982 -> 0.53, 11.2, 11.1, 11.2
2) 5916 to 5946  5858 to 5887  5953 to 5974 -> -1.28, 11.1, 11.5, 11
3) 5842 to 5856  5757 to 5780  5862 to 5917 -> -0.84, 11.1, 11.5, 10.8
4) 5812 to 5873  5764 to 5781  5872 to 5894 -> -3.09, 11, 11.4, 10.7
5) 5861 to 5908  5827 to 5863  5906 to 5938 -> 3.82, 11.3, 10.6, 11.7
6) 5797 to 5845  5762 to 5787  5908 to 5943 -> -2.45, 10.4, 11.3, 11.6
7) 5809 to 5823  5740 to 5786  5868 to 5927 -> -1.49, 11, 12.1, 10.8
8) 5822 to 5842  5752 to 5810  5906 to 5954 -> 0.53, 11.2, 11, 11.5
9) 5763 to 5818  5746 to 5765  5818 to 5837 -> -0.19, 11.4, 11.3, 11.1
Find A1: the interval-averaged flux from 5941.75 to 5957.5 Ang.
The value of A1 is 11.1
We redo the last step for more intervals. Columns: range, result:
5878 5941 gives 10.9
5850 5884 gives 11.1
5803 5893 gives 11.3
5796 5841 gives 11.3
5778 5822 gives 11.4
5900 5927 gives 11.5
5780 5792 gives 10.6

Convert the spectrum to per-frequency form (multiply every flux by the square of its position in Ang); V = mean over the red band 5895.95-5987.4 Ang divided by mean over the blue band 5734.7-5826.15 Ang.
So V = 1.04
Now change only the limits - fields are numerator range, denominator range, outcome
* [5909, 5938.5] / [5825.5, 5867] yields 1.06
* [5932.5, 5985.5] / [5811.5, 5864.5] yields 1.00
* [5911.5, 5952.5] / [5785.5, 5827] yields 1.03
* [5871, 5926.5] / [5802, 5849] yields 0.96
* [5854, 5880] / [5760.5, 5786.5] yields 1.12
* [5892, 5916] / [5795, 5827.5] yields 0.94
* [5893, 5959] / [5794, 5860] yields 1.01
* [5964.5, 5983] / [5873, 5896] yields 1.04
